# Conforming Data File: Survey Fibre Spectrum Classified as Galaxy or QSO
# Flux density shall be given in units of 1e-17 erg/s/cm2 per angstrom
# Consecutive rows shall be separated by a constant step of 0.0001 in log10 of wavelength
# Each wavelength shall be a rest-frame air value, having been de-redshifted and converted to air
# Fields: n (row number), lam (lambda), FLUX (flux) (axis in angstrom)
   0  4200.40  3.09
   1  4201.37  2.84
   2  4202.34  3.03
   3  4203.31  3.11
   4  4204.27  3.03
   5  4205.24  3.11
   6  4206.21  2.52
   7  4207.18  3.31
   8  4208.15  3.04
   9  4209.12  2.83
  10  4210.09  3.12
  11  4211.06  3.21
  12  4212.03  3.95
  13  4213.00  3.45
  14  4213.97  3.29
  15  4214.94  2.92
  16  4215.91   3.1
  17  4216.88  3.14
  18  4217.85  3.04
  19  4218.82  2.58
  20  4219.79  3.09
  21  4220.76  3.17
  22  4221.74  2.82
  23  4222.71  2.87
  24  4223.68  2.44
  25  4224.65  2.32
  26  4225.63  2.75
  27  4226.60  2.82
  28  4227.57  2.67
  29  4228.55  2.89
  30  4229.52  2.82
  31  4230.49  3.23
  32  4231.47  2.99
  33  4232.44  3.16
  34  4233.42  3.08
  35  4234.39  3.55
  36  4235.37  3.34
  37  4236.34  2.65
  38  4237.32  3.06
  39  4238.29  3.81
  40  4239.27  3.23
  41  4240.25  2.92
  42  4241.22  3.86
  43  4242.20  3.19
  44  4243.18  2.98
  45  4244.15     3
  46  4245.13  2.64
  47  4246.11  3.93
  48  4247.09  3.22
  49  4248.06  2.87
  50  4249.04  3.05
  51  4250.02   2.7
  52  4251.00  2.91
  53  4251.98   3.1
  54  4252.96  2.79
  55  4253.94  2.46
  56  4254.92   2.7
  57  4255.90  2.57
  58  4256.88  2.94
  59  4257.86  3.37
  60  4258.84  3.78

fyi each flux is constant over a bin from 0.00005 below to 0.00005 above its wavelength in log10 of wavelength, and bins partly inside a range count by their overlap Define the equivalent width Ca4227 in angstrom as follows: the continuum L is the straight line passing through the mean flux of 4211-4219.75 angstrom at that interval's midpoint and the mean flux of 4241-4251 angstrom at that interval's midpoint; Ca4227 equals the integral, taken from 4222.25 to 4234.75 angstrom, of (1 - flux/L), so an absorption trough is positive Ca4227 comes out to 1.06 angstrom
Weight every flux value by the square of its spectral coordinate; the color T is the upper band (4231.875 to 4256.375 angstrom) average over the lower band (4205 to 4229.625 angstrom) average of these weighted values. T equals 1.0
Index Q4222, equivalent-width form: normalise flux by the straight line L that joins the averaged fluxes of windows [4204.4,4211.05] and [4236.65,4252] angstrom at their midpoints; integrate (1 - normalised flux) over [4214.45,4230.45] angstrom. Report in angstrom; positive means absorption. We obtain 1.1 angstrom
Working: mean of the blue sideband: 3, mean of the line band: 2.85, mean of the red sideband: 3.15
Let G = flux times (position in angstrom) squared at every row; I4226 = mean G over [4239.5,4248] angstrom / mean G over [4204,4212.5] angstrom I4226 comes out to 1.04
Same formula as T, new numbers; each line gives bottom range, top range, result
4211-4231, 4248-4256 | 0.95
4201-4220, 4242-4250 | 1.02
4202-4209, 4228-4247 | 1.07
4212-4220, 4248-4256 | 0.91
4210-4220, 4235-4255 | 0.98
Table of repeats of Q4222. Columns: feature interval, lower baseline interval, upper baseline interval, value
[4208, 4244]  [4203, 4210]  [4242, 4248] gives 0.1 angstrom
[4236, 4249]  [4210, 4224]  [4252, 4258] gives -1.3 angstrom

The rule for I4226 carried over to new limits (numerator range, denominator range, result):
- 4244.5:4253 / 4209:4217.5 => 0.95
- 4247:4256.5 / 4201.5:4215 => 0.92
